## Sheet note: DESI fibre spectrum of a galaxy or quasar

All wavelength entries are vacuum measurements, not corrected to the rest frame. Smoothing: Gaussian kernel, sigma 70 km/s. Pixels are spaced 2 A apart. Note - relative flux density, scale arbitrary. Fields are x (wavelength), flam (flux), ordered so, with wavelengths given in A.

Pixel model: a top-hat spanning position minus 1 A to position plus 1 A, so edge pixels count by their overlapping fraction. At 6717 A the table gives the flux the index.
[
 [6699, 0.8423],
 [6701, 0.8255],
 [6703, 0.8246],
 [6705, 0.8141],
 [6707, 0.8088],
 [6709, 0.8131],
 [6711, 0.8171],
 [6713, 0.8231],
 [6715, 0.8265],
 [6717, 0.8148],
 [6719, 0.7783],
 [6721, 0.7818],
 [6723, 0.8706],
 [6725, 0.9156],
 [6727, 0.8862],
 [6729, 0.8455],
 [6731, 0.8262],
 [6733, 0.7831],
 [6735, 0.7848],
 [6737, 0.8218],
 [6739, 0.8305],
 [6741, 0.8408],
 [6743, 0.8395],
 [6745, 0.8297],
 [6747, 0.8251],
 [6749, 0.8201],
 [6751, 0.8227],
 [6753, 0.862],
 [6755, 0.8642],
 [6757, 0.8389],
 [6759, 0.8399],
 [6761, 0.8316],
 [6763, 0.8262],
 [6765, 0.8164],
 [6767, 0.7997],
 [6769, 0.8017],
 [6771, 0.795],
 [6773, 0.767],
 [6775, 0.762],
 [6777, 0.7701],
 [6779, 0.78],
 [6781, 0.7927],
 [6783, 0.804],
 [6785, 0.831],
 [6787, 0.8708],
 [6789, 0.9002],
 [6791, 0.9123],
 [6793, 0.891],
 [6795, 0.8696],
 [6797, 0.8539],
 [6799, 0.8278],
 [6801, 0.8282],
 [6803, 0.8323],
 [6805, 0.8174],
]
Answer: 0.8148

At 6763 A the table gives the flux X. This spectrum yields 0.8262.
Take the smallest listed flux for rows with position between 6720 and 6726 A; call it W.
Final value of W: 0.7818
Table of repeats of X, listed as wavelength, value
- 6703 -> 0.8246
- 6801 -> 0.8282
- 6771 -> 0.795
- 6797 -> 0.8539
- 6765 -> 0.8164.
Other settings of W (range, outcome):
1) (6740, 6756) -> 0.8201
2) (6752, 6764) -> 0.8262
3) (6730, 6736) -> 0.7831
